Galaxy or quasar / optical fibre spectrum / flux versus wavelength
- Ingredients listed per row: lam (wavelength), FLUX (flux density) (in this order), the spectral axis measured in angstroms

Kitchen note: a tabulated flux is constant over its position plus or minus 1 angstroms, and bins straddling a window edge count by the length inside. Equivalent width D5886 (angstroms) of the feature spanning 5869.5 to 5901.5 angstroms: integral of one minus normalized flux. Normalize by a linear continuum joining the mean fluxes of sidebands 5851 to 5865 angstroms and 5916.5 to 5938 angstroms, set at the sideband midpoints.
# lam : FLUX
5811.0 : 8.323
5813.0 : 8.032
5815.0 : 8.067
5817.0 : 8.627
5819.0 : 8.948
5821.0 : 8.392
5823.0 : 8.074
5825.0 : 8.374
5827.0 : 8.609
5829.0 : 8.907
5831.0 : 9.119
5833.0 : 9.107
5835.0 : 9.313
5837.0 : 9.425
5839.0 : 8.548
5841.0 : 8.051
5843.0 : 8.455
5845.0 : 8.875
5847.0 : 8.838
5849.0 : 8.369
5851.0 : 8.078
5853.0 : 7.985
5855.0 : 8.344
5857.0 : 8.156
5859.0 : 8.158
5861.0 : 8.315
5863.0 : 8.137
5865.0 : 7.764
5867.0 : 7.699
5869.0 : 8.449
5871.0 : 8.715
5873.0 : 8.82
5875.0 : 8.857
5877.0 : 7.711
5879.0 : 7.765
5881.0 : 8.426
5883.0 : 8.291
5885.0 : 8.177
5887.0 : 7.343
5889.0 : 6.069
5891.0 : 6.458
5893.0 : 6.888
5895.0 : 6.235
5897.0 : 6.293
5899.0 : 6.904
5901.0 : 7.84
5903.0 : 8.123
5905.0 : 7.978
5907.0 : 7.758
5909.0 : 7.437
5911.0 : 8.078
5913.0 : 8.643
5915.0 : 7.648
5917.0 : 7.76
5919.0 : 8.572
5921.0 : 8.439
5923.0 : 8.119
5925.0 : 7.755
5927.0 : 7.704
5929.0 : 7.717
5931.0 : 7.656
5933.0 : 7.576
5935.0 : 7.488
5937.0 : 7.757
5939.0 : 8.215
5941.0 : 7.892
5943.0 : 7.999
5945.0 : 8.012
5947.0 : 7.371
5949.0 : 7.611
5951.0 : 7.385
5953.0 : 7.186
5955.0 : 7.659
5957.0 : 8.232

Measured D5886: 1.9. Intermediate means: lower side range 8.15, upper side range 7.87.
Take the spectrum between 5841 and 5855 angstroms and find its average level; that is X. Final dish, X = 8.4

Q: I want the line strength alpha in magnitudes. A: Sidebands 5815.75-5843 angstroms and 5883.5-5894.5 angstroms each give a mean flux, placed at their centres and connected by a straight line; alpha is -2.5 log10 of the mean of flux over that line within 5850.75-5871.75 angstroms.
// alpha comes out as -0.05 mag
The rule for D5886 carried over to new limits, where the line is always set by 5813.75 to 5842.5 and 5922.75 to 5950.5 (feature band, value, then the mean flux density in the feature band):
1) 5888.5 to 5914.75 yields 2.38 angstroms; 7.32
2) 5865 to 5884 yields 0.02 angstroms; 8.28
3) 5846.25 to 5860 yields 0.32 angstroms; 8.27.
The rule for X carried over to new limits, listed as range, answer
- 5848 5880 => 8.21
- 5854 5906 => 7.77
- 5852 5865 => 8.15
